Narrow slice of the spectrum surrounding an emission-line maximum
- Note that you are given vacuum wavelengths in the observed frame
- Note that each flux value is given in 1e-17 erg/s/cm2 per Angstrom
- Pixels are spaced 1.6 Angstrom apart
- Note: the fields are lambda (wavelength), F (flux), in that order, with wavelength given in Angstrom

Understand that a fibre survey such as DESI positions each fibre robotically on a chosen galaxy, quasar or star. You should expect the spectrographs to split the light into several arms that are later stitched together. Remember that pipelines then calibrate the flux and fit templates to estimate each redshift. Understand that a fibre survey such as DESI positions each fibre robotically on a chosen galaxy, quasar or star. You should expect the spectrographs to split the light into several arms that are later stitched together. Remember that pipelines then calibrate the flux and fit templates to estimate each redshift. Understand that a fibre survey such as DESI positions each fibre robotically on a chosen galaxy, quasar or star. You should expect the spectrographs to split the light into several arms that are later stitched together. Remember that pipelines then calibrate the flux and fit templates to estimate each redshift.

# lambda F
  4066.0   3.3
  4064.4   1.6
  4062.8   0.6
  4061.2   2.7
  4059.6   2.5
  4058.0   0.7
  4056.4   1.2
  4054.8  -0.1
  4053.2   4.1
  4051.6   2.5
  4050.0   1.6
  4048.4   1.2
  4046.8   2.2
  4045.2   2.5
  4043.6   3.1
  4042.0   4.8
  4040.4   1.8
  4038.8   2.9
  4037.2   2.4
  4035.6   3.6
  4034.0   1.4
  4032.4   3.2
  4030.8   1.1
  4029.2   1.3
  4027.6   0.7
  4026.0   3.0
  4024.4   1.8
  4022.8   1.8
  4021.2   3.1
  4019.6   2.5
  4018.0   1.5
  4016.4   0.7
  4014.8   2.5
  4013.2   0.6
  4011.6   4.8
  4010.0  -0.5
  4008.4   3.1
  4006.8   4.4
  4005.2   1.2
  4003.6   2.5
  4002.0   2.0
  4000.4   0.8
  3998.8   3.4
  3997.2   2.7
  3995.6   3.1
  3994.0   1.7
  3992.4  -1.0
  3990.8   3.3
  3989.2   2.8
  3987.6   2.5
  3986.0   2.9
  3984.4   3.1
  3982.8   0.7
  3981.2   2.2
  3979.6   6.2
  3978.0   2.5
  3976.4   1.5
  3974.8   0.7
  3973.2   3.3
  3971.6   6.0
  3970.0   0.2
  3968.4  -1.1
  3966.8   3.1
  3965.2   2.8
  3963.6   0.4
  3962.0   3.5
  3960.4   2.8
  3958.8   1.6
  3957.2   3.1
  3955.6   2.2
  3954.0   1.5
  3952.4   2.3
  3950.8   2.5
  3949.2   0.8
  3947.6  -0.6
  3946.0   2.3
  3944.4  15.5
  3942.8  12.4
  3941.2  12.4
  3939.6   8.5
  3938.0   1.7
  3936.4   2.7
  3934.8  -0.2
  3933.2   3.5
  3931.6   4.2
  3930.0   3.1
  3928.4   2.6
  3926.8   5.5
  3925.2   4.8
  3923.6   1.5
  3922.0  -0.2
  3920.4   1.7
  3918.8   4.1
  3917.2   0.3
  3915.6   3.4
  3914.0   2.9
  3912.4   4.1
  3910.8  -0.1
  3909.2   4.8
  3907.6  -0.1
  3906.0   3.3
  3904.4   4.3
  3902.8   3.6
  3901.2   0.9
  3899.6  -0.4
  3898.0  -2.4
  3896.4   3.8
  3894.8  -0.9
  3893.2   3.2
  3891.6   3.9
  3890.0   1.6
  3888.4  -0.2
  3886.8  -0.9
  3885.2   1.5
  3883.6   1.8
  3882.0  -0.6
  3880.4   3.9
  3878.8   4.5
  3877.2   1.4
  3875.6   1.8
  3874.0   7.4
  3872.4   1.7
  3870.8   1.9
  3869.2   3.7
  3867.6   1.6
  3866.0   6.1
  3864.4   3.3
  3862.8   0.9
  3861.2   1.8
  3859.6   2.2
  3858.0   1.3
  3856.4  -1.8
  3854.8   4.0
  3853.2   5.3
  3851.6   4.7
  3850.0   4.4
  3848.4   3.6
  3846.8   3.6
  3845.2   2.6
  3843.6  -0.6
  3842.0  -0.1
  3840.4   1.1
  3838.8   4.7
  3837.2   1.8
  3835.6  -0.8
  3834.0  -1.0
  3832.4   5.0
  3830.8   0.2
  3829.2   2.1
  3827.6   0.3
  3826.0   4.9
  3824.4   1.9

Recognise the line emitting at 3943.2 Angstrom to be [O II]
